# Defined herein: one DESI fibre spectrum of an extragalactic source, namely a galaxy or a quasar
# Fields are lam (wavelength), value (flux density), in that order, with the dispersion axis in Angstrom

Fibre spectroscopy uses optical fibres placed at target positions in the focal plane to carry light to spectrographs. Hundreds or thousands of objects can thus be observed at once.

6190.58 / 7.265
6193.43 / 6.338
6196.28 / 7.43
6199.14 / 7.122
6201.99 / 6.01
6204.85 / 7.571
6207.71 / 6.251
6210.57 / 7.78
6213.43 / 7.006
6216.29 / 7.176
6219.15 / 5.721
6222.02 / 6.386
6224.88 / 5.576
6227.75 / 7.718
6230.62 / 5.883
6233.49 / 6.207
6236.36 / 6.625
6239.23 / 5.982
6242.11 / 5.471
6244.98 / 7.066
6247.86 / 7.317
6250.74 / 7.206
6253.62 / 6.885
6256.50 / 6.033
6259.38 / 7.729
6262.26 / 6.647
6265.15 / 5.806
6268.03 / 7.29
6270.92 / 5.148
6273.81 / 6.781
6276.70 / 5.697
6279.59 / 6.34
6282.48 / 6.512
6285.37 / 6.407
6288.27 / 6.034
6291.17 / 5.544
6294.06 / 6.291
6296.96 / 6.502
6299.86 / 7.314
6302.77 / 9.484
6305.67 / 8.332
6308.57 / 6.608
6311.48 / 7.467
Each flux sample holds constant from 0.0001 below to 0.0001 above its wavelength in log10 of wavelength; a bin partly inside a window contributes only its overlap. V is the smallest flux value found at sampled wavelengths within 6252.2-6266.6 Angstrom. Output 5.806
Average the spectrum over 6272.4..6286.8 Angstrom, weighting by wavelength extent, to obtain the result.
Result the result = 6.35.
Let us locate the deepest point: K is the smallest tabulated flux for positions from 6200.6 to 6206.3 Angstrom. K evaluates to 6.01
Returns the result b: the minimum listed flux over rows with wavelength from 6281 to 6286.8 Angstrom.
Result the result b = 6.407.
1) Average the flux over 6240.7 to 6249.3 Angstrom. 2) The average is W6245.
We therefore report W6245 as 6.62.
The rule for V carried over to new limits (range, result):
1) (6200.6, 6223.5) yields 5.721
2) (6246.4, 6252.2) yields 7.206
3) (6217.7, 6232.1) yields 5.576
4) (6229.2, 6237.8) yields 5.883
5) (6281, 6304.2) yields 5.544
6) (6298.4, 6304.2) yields 7.314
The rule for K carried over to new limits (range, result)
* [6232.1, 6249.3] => 5.471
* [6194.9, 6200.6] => 7.122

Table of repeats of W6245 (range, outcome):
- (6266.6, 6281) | 6.25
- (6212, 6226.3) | 6.38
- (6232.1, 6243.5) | 6.07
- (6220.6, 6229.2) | 6.56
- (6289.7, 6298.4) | 6.11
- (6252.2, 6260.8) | 6.88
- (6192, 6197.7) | 6.89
